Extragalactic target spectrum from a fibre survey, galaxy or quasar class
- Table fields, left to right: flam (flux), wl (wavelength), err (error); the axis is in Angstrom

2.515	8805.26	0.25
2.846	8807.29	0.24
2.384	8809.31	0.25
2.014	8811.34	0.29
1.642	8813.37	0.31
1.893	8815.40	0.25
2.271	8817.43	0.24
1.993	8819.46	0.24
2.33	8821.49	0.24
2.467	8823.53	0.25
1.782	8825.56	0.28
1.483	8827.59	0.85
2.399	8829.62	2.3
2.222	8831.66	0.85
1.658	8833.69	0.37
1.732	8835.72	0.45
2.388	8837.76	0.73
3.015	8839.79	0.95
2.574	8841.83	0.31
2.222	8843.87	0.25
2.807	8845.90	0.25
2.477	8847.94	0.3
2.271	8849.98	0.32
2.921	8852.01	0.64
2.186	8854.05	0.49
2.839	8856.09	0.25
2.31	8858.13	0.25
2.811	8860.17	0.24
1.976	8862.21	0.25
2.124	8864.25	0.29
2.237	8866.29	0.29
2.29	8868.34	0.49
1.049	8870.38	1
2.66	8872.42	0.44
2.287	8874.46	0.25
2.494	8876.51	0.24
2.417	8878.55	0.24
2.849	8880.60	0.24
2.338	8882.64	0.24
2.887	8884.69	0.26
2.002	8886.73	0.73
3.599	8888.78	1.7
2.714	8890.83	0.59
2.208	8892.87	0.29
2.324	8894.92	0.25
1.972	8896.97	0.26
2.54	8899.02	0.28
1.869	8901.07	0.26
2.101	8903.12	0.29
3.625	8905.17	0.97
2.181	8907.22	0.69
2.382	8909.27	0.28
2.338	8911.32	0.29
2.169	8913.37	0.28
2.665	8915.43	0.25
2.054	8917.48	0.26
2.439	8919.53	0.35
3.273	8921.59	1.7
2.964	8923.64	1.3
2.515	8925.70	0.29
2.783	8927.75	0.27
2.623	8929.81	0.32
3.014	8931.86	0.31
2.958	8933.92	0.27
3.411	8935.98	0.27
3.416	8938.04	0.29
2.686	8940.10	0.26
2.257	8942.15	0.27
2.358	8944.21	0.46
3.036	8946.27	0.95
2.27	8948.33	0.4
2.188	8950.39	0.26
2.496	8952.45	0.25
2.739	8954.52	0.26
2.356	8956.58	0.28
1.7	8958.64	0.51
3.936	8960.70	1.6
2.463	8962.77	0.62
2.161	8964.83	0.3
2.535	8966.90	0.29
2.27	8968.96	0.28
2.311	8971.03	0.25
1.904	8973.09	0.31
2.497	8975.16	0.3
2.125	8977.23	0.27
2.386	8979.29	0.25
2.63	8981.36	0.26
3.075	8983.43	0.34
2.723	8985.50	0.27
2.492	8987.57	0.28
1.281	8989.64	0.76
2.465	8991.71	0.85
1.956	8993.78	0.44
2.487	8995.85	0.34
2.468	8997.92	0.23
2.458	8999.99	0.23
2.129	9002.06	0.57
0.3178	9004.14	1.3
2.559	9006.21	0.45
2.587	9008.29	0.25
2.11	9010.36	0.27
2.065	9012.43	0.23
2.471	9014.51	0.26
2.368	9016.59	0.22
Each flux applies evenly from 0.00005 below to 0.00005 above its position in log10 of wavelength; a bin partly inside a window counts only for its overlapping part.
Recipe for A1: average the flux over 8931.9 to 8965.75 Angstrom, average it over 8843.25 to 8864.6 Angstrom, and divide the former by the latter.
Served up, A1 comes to 1.08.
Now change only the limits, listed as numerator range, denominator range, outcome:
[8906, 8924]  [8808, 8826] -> 1.18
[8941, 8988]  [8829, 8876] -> 1.06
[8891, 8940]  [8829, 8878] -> 1.12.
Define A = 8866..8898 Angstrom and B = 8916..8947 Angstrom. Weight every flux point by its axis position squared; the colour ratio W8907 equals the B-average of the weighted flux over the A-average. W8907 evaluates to 1.17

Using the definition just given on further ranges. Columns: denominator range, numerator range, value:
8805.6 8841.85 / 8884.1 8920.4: 1.15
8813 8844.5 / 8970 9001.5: 1.14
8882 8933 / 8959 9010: 0.93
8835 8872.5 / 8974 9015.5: 0.99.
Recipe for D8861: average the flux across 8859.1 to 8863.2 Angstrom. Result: 2.4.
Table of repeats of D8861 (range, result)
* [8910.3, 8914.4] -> 2.25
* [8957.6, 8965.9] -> 2.56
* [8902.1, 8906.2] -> 2.86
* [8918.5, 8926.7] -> 2.8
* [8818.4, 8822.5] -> 2.16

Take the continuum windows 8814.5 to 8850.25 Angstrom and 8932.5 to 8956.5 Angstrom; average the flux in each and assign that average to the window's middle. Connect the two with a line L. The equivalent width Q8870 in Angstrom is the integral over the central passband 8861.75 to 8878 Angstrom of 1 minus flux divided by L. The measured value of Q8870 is 1.56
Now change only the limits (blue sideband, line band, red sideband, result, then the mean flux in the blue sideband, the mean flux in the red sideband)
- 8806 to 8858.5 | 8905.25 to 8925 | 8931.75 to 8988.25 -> -0.6 Angstrom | 2.28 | 2.58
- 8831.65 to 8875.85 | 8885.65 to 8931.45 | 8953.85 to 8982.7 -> -2.8 Angstrom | 2.32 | 2.43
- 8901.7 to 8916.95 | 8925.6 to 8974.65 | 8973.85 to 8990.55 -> -3.4 Angstrom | 2.46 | 2.4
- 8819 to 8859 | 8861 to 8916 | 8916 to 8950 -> 3.4 Angstrom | 2.31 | 2.74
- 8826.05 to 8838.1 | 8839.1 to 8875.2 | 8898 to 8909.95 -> -4.6 Angstrom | 1.95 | 2.45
